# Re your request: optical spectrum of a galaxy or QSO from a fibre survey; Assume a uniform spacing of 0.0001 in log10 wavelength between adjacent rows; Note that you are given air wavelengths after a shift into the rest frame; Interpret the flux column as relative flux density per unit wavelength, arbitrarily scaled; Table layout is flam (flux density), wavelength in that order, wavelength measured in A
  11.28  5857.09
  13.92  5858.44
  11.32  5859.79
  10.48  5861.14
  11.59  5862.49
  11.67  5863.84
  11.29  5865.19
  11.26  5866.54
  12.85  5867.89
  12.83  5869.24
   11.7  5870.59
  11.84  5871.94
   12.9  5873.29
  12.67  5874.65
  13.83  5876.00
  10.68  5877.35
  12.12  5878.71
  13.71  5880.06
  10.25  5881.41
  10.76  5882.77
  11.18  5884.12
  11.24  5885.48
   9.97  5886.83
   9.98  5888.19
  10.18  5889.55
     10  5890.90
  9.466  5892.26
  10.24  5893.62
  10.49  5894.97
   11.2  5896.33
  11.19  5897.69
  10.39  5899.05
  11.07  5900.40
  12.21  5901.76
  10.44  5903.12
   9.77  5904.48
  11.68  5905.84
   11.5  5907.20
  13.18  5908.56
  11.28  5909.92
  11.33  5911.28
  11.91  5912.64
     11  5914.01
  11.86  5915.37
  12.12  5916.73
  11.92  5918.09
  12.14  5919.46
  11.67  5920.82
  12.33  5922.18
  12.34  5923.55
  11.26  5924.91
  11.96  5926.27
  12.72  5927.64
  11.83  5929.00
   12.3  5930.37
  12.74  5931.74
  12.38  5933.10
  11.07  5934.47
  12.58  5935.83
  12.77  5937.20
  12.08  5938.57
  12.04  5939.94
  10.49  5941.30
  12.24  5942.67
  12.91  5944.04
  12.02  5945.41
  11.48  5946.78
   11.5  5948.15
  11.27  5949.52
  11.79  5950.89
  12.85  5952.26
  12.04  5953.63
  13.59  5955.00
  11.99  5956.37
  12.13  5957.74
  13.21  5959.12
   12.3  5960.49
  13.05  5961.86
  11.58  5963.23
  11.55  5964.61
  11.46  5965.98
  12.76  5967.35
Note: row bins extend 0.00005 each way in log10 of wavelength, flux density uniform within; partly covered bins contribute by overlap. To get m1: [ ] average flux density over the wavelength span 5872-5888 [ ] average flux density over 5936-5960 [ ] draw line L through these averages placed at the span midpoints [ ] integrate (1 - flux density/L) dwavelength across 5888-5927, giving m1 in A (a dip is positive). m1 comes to 2.04 A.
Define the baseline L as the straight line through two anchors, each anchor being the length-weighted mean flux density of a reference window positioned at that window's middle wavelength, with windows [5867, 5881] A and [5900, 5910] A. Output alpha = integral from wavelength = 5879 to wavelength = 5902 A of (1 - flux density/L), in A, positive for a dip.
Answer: 2.1 A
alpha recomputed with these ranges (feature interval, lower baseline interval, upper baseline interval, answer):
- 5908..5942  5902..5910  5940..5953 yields -1.1 A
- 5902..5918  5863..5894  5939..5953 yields 0.2 A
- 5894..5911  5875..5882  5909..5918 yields 0.9 A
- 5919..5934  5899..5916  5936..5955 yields -0.5 A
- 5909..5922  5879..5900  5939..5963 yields -0.5 A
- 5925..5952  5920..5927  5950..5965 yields 0.3 A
